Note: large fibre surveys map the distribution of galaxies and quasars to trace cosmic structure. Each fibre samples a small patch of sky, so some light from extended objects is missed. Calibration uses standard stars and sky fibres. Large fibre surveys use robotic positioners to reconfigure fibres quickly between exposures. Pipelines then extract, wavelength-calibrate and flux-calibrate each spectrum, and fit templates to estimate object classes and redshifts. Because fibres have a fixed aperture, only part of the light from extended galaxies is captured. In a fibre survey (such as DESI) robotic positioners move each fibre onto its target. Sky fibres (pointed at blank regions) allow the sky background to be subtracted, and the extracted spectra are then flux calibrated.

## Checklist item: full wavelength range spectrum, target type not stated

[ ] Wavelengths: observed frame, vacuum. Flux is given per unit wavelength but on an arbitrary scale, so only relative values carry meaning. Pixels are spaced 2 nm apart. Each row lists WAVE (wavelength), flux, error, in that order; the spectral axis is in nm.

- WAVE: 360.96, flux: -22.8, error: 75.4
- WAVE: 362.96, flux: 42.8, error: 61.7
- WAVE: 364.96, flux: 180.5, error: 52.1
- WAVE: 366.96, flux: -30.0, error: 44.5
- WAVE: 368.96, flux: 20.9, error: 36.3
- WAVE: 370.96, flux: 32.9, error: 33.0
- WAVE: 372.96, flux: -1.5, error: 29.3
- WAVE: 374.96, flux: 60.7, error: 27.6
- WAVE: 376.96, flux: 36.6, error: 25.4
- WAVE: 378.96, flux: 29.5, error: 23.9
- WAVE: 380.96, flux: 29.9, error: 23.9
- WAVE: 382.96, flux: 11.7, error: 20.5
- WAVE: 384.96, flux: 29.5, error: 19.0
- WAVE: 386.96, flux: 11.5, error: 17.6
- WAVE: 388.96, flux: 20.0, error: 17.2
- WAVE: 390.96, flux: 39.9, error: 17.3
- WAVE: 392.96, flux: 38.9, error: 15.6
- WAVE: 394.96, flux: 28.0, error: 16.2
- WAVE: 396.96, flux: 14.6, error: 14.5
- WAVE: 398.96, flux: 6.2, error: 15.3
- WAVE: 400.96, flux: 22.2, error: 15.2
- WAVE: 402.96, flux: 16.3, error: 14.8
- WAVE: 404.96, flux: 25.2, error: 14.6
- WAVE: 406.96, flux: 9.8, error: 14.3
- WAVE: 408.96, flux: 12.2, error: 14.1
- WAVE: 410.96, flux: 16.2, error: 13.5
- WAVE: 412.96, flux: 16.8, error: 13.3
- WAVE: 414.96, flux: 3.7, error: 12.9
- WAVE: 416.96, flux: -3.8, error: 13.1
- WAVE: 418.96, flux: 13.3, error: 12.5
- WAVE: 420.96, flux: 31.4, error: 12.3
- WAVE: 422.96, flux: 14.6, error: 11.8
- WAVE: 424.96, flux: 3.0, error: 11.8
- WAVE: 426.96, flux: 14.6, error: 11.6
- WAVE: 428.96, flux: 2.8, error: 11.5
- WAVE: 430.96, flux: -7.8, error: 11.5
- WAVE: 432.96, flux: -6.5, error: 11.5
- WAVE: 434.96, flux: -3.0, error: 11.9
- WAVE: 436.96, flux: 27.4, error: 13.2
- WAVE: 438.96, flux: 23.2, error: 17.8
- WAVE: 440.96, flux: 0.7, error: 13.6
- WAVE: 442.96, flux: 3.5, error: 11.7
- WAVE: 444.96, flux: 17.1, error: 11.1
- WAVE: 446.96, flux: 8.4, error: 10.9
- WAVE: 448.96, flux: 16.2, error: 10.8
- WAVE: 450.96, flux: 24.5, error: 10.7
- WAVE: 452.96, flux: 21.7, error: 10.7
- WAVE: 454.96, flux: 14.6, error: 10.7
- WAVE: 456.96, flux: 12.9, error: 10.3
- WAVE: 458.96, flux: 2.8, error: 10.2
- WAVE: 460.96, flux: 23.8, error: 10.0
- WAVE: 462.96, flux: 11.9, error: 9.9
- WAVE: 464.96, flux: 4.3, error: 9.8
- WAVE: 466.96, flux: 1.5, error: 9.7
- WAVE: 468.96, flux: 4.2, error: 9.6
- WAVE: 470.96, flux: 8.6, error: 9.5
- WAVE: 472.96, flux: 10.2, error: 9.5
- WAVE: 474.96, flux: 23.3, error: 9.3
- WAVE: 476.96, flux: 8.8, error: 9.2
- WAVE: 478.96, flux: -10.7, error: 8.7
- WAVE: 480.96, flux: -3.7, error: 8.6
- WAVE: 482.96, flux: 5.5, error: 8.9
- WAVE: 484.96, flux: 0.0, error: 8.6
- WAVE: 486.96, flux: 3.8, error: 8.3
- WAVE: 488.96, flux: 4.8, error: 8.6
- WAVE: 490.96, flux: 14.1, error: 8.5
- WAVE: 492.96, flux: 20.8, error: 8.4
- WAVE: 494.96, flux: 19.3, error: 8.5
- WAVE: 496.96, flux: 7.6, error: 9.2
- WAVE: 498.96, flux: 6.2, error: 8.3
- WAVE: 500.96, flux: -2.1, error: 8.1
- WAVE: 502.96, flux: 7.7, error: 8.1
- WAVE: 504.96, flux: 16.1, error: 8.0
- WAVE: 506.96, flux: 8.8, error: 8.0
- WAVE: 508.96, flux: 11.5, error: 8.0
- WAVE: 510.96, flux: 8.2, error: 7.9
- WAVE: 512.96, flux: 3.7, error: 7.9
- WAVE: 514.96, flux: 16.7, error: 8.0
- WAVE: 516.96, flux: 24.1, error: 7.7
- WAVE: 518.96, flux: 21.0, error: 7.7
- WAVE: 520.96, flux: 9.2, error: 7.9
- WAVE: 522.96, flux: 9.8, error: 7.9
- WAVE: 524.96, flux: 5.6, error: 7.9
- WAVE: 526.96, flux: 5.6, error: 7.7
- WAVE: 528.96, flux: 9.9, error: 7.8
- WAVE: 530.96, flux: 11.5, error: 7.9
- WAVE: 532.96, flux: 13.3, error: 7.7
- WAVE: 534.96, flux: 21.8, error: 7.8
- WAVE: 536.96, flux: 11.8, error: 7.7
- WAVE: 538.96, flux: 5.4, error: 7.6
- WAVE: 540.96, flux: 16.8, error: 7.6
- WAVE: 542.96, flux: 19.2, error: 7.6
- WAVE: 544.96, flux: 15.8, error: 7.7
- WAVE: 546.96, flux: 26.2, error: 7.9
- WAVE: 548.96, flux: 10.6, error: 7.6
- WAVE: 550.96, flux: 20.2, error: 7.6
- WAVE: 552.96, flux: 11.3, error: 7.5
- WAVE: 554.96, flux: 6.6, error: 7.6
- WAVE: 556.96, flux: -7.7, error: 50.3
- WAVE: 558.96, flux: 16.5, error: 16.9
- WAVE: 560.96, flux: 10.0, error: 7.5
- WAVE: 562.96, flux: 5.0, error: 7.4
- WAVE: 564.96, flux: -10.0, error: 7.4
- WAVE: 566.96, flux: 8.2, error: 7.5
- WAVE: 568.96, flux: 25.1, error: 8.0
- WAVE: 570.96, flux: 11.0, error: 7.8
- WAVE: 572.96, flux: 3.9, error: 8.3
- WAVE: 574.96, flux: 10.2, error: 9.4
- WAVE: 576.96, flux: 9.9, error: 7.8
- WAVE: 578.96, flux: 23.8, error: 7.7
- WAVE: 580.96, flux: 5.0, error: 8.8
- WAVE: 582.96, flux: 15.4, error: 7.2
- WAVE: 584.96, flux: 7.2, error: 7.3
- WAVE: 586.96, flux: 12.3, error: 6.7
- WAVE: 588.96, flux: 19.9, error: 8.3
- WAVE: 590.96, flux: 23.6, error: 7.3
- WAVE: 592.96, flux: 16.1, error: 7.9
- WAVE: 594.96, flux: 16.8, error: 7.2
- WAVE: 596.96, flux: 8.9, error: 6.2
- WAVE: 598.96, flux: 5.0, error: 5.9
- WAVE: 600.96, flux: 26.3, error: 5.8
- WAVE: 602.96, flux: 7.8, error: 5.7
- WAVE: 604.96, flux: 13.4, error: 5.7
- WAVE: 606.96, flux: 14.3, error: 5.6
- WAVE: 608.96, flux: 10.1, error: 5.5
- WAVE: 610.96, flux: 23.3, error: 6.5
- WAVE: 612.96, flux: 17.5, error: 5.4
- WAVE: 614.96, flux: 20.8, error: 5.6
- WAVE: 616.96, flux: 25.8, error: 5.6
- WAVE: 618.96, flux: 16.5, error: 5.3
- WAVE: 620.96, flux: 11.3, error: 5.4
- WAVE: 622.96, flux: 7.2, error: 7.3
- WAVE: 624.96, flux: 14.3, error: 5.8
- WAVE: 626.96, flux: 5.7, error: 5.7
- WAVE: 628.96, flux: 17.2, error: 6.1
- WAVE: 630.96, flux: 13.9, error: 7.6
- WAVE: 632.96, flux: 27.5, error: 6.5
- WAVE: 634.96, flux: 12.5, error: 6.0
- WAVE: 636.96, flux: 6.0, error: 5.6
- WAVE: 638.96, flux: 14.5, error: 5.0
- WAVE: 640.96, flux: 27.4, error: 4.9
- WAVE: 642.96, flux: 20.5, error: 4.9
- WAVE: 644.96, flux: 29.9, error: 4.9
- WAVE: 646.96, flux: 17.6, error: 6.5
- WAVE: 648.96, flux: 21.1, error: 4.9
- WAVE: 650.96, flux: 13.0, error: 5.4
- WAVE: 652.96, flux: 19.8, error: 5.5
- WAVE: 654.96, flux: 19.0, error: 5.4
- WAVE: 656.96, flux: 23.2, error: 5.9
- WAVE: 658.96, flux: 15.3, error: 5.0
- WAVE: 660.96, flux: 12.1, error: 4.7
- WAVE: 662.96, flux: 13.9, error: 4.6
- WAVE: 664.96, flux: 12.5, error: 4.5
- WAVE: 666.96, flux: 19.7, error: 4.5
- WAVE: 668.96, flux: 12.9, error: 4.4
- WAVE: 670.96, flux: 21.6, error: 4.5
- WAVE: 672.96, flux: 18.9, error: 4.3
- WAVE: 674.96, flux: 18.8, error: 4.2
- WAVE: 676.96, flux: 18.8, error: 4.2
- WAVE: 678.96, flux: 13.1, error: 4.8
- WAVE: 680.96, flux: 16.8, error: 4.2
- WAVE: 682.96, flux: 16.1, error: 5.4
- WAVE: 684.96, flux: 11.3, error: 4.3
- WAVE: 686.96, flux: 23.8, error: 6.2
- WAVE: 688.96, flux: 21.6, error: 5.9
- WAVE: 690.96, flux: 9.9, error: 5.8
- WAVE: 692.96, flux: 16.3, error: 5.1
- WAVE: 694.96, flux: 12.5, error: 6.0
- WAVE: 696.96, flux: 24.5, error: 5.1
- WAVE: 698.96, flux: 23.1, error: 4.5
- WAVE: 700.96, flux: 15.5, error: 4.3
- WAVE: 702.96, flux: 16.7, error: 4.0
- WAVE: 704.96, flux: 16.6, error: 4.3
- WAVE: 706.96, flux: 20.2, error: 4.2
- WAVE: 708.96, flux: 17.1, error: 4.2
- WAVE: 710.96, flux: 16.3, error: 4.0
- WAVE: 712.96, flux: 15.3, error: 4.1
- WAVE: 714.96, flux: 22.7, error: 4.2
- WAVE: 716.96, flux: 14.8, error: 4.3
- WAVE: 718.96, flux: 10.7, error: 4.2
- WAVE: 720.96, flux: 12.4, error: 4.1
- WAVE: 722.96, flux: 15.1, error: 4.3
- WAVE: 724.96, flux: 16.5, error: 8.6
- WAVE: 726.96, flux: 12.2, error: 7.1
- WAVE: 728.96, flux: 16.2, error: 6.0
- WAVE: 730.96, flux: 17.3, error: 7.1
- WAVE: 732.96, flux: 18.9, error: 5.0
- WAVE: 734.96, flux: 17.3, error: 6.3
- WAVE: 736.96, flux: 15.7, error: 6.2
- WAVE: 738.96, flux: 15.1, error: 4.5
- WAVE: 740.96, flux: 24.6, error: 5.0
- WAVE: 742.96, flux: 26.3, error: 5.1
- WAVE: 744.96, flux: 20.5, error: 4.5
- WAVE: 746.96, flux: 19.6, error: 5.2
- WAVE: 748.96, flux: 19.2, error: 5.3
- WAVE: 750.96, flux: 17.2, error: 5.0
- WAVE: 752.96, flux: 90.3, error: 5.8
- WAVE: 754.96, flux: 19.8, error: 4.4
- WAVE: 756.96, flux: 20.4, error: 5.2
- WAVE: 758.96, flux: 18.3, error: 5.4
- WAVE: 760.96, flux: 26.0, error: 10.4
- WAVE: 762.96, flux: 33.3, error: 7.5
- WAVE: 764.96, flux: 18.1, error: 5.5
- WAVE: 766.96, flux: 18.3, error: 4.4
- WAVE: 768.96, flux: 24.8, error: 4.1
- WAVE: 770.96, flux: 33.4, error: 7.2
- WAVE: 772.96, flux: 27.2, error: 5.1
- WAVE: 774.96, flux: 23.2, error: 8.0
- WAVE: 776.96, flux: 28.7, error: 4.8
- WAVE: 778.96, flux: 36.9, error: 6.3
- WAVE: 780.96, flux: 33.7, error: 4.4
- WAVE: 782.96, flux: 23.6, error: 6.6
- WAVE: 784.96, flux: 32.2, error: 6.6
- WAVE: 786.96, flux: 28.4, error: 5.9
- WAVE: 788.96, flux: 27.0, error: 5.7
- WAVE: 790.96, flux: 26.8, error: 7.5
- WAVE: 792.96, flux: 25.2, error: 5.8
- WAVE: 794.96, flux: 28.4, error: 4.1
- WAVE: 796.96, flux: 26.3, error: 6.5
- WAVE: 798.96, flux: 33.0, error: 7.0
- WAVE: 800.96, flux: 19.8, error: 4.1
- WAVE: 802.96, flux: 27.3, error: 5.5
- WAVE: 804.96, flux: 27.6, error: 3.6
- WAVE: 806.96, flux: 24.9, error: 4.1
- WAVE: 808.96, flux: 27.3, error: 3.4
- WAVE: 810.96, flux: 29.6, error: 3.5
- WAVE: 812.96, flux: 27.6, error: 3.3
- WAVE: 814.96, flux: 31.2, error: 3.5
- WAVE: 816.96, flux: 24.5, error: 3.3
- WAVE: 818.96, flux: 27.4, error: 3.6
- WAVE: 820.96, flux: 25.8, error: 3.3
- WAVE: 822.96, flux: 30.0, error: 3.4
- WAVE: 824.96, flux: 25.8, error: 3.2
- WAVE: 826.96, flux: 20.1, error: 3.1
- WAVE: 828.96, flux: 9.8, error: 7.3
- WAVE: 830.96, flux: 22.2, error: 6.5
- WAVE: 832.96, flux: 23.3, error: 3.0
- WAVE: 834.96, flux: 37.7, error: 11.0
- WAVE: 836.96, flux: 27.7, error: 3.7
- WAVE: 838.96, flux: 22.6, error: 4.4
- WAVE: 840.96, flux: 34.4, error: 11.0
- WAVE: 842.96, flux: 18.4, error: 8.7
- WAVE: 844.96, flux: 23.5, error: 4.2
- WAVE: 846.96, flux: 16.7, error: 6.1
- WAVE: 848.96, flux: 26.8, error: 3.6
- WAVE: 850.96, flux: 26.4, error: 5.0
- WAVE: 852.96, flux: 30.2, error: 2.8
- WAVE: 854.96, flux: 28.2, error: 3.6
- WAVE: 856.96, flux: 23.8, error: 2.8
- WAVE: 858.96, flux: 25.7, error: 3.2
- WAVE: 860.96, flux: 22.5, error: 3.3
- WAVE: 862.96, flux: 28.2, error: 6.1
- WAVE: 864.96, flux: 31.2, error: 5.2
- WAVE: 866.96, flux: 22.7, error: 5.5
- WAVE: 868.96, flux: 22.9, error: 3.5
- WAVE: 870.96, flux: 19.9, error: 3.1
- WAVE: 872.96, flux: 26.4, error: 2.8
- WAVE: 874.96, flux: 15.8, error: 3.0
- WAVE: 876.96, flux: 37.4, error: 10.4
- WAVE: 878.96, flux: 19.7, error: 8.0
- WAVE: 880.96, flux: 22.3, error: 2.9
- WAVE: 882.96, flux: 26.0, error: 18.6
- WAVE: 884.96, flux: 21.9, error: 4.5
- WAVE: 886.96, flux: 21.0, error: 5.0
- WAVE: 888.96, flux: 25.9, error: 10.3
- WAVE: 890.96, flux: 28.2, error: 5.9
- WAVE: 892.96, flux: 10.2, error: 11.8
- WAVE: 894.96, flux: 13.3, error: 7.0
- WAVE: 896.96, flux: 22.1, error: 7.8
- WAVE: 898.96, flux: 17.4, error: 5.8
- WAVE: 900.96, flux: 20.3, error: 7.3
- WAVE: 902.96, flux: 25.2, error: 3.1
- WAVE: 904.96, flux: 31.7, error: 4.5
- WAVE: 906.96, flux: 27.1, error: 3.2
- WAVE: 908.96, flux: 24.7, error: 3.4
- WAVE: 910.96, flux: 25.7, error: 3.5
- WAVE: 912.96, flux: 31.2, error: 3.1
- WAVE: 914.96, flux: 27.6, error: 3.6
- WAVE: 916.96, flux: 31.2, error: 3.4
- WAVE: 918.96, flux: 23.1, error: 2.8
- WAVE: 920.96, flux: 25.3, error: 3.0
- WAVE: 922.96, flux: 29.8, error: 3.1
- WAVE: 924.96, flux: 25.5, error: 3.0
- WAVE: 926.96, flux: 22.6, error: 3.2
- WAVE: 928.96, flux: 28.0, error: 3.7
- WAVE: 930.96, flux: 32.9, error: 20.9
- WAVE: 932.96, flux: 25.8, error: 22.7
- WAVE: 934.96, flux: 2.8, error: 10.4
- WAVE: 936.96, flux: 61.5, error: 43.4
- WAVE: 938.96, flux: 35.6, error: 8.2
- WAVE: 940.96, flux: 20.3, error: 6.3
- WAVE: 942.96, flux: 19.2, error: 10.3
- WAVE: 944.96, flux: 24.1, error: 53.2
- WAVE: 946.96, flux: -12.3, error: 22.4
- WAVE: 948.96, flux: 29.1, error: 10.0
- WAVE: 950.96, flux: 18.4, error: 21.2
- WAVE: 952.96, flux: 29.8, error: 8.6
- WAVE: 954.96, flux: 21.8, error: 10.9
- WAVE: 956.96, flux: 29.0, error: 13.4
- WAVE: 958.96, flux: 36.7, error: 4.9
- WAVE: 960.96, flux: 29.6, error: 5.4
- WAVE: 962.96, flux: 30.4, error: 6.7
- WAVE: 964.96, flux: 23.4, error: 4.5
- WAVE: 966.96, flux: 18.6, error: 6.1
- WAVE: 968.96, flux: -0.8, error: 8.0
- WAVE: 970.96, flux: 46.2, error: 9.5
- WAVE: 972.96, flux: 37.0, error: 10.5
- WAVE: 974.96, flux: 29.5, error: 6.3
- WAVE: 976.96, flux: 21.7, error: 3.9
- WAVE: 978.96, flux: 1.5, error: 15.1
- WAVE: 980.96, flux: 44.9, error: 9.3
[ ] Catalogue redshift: 1.021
